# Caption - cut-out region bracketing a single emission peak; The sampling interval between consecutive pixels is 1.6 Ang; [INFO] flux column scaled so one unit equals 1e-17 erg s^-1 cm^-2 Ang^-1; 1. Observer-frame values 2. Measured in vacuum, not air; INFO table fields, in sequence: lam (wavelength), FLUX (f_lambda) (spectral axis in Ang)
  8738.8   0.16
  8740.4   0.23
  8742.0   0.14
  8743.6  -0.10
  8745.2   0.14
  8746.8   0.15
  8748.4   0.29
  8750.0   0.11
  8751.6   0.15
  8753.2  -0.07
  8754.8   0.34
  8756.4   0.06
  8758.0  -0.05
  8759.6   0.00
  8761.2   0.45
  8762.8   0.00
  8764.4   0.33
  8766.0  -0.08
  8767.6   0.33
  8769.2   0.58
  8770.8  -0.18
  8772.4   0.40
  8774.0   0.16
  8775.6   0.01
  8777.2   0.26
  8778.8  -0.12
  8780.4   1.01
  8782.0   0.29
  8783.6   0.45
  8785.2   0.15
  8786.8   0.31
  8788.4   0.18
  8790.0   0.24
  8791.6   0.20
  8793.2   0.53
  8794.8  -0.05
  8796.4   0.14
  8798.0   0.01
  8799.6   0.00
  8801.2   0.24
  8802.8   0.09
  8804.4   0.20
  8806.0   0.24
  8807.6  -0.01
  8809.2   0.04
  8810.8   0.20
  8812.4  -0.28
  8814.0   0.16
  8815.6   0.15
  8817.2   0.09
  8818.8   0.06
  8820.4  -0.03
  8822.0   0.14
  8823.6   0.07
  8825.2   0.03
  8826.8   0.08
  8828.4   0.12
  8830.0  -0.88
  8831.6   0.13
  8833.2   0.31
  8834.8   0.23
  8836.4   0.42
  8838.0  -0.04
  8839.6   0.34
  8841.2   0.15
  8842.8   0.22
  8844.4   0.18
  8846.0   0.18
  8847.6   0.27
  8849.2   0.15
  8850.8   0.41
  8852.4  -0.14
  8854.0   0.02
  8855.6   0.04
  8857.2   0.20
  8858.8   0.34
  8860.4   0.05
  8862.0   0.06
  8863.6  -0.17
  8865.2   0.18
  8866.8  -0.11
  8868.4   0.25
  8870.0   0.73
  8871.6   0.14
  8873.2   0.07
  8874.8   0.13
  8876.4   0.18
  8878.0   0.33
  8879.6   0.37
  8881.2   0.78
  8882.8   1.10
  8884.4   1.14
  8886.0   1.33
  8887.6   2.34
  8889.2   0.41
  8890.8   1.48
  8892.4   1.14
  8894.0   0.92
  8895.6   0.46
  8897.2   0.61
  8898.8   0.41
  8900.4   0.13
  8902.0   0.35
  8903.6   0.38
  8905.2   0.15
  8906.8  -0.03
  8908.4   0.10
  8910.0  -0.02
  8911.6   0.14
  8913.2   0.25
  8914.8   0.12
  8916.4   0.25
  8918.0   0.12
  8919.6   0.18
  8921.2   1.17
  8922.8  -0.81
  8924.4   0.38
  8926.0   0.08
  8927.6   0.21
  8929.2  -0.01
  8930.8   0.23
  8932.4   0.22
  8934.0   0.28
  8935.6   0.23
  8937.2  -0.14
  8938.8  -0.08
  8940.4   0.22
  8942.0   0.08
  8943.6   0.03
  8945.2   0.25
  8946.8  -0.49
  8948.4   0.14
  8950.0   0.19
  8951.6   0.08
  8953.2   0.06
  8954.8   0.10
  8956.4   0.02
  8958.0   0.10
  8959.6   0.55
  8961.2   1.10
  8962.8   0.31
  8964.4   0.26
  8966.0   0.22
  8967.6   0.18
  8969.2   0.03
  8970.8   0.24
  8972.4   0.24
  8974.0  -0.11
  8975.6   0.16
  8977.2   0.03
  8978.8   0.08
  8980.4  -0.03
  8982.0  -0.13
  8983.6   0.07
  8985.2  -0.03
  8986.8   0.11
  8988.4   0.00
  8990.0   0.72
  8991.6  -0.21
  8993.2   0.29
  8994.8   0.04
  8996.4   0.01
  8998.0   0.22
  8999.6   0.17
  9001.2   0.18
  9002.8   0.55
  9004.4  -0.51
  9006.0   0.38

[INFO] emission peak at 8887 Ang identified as [O II]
